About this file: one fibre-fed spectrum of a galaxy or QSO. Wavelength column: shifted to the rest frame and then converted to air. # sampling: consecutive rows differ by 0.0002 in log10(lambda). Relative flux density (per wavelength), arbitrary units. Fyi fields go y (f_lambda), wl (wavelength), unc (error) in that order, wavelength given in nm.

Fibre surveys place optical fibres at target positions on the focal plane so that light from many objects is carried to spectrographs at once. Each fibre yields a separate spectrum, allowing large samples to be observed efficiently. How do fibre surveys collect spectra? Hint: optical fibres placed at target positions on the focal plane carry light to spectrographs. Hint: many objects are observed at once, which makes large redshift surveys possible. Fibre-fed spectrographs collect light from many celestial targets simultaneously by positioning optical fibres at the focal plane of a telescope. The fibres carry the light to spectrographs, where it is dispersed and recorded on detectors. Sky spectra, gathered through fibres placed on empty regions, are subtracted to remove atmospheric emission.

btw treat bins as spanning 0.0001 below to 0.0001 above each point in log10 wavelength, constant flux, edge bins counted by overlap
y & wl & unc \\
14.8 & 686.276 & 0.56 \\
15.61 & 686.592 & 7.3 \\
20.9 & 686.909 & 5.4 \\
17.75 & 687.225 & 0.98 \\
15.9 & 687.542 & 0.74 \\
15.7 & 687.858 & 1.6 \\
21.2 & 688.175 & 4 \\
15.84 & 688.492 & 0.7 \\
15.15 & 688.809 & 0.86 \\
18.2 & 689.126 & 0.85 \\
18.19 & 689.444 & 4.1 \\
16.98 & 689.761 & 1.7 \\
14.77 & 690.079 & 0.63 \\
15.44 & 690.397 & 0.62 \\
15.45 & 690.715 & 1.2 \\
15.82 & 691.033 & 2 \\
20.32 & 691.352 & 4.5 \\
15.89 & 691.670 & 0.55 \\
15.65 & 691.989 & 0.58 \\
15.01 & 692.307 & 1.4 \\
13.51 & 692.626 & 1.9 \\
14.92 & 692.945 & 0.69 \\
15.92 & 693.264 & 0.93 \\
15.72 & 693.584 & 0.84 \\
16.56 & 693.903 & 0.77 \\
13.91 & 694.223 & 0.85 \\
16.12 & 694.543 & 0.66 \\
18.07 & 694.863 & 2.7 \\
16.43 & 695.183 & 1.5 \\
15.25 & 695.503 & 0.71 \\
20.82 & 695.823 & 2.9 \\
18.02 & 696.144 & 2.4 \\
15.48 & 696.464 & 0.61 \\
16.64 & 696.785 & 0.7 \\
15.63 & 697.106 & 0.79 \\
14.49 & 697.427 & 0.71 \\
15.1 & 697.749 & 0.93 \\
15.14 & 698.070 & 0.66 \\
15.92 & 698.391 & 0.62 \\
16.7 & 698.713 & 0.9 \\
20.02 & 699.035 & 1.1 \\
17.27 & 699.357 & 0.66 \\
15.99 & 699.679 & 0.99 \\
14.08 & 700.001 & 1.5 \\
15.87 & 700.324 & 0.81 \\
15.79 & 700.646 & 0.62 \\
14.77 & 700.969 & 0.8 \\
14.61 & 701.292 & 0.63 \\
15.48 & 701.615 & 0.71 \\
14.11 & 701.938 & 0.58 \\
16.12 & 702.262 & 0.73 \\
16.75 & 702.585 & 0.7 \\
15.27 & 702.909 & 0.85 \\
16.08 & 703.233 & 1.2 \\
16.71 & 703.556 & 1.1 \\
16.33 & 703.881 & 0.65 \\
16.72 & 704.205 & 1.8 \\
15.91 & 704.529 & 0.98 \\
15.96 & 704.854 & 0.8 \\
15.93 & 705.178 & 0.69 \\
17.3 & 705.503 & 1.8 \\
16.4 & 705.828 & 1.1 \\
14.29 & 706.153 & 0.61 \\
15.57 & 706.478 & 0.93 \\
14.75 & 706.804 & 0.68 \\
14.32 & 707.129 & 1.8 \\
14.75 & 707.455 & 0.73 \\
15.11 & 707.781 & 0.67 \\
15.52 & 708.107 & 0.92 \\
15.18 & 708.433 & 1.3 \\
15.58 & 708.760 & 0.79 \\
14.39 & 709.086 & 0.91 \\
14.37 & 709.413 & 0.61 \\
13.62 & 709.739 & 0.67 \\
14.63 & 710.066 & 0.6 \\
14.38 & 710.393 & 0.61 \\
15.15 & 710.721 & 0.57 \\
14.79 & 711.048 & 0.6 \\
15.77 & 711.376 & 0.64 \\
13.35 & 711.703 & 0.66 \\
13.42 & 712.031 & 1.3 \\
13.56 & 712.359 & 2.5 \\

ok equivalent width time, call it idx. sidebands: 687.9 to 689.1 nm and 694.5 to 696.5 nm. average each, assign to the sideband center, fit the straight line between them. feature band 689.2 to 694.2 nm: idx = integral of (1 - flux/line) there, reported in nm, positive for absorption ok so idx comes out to 0.39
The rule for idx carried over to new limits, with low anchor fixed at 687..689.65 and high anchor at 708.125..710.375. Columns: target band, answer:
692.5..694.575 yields 0.181 nm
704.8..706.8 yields -0.093 nm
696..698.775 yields 0.055 nm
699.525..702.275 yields 0.102 nm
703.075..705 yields -0.120 nm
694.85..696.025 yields -0.084 nm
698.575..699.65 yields -0.122 nm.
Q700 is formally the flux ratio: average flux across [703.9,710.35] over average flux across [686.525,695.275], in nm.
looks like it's 0.9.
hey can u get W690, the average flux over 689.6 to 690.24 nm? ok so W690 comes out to 15.9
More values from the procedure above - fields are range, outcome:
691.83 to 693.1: 14.8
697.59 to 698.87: 15.7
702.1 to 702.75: 16.4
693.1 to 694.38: 15.5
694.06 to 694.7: 15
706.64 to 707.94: 14.7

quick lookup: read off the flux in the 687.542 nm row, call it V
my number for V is 15.9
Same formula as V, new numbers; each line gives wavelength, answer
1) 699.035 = 20.02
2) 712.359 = 13.56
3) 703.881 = 16.33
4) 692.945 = 14.92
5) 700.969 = 14.77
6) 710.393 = 14.38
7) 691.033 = 15.82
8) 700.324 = 15.87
